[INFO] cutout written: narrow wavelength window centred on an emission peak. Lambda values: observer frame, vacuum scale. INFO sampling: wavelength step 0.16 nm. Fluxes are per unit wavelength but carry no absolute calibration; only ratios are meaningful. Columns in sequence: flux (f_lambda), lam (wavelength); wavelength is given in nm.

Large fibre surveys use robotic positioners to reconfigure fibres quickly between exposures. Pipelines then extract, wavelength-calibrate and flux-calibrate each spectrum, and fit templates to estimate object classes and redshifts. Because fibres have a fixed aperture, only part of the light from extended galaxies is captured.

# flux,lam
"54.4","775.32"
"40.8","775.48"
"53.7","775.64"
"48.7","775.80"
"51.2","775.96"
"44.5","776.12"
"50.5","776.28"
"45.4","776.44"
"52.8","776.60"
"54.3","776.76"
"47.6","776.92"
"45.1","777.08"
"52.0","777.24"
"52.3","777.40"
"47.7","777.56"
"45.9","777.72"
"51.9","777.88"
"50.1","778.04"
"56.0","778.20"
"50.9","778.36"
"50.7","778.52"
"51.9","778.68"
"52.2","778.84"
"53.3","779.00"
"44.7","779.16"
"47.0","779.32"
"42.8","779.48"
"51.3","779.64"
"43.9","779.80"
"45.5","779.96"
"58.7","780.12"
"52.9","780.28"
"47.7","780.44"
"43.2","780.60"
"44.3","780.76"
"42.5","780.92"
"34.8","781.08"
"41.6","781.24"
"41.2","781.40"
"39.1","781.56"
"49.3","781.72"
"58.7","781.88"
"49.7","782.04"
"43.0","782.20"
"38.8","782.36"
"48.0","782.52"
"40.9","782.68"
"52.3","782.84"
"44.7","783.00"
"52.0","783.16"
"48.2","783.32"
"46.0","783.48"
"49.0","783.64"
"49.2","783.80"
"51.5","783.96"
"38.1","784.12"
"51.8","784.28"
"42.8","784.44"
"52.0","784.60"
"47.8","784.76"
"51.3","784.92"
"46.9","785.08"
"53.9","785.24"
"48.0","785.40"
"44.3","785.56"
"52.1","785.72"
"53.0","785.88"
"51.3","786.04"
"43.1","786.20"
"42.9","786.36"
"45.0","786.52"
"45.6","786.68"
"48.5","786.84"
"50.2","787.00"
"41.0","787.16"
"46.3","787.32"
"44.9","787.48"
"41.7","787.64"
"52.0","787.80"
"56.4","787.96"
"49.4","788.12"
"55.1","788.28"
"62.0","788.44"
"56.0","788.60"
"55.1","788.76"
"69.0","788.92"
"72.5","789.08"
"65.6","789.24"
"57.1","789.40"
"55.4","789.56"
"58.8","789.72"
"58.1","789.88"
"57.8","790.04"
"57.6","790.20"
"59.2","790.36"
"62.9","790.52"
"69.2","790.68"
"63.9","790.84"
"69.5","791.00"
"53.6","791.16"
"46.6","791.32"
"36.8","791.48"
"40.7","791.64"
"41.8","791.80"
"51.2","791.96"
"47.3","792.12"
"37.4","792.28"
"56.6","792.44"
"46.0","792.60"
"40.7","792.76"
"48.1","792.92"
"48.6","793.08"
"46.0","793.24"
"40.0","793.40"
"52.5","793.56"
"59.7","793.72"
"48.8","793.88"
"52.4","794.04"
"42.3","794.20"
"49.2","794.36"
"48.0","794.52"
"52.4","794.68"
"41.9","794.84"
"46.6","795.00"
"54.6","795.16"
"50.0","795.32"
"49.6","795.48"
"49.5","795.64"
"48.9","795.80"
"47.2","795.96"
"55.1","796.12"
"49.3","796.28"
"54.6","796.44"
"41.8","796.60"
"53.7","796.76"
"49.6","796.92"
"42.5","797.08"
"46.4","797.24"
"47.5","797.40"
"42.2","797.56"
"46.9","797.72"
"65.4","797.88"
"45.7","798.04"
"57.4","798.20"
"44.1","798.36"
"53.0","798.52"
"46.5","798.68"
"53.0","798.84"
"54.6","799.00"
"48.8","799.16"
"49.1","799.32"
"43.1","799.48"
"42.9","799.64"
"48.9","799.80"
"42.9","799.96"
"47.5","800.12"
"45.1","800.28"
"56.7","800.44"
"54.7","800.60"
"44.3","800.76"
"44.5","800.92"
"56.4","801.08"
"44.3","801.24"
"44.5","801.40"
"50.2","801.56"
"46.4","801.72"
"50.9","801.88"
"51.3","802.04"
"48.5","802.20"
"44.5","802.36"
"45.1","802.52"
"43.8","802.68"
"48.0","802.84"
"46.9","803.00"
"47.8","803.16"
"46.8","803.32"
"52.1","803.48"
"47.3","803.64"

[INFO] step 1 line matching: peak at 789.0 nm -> [S II] 6716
